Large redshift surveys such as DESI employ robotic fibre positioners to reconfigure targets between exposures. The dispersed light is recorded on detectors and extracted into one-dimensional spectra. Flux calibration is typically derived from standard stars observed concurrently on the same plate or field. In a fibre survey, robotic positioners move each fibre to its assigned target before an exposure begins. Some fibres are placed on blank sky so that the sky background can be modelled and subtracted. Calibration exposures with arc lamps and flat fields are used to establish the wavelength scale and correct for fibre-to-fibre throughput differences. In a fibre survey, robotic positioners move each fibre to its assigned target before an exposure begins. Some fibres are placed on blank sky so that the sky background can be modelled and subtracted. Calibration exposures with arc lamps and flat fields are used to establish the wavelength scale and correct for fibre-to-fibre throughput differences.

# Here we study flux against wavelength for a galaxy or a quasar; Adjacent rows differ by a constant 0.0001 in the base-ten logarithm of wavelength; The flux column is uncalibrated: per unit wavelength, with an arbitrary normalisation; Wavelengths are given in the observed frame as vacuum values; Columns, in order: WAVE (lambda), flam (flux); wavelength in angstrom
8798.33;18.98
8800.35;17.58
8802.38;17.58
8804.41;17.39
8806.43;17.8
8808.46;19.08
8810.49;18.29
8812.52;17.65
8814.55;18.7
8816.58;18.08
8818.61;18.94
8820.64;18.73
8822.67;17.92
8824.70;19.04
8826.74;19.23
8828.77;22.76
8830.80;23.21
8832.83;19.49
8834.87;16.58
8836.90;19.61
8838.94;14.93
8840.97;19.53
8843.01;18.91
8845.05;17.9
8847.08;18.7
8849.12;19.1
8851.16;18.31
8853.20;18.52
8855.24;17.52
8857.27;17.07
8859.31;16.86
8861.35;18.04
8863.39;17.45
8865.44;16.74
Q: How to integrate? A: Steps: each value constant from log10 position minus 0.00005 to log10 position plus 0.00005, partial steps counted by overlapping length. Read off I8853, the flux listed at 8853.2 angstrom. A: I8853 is 18.52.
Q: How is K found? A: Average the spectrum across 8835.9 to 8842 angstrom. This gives 18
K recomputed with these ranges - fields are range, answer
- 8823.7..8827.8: 19.2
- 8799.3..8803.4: 17.6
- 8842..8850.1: 18.7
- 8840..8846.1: 18.8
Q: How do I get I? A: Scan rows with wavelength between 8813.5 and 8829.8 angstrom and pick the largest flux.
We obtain 22.76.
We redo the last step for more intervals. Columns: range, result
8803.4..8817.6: 19.08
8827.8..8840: 23.21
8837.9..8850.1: 19.53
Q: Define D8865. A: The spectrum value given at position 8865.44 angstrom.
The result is 16.74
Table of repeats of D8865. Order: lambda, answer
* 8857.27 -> 17.07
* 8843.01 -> 18.91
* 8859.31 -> 16.86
